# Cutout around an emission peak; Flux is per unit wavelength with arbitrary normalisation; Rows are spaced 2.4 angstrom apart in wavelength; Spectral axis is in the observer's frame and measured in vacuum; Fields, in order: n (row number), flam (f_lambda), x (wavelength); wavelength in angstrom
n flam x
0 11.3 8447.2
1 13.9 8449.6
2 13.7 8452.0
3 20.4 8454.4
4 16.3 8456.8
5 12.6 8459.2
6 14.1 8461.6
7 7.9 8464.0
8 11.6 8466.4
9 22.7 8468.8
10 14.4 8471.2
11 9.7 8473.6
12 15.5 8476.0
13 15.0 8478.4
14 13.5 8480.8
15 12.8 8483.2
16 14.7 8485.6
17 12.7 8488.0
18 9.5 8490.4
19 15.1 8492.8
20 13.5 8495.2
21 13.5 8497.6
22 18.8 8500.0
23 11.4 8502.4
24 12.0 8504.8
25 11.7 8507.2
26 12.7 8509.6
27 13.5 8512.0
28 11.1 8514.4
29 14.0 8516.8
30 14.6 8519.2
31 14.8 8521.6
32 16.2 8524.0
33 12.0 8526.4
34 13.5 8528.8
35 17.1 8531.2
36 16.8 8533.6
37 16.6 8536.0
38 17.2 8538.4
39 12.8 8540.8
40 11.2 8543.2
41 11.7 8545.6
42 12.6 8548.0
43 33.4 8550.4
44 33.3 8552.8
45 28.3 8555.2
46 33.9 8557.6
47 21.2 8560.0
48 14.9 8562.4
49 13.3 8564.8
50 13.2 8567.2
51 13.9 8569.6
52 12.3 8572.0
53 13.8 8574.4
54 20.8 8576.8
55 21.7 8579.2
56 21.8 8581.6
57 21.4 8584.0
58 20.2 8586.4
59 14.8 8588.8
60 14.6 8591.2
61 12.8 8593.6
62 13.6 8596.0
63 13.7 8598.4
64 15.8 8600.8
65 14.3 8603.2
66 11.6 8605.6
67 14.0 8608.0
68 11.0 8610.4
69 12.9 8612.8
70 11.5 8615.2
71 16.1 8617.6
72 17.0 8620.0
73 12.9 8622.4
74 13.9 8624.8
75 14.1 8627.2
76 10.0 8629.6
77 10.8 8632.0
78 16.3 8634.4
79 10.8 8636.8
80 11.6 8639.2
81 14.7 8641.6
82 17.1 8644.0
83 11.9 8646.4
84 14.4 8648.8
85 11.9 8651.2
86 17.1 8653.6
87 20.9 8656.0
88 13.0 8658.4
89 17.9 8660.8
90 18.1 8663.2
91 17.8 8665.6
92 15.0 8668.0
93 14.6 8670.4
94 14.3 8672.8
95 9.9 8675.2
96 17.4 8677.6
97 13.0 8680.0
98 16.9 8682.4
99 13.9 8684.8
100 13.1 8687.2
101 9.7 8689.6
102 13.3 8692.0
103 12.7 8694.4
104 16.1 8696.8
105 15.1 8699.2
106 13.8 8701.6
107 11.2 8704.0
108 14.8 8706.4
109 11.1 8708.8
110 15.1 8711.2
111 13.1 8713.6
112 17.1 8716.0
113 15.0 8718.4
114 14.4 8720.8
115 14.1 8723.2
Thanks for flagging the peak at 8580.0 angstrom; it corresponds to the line [N II]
